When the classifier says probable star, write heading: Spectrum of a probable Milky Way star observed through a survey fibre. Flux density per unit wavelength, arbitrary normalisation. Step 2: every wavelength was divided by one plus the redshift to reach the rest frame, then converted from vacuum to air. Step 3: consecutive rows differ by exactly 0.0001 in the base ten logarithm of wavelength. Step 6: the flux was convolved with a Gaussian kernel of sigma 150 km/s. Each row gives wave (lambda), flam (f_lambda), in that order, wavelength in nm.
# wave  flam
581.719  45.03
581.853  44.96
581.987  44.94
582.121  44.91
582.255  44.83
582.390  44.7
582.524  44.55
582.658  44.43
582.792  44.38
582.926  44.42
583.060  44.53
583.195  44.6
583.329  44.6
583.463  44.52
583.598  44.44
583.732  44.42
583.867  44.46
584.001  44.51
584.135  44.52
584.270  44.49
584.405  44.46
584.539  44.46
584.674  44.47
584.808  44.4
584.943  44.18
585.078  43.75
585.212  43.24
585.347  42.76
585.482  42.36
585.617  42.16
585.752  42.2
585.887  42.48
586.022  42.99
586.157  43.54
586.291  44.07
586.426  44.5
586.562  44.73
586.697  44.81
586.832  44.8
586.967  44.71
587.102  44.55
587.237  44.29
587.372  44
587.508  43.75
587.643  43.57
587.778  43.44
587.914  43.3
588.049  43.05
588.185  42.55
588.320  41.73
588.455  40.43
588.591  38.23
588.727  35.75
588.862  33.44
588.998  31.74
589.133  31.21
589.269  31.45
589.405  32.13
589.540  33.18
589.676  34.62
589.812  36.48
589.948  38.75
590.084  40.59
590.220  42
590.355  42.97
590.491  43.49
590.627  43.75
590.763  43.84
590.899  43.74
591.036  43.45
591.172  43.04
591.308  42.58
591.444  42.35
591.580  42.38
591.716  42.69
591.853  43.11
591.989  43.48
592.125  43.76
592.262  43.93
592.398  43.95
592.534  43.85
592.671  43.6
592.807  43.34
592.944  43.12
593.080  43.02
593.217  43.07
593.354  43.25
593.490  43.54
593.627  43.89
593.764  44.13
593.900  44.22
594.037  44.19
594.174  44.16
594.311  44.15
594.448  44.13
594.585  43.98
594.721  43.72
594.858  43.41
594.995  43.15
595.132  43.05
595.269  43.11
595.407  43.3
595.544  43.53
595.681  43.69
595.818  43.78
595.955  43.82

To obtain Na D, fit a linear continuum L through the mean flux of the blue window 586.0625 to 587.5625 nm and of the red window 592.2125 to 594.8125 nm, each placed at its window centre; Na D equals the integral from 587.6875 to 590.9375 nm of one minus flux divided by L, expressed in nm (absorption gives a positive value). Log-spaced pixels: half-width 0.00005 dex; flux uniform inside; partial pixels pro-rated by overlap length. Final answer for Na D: 0.39 nm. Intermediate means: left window 44.3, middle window 38.8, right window 43.8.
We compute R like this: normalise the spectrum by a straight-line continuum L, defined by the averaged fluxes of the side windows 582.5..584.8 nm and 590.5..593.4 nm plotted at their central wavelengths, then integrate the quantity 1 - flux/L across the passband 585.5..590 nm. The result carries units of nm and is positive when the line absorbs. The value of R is 0.36 nm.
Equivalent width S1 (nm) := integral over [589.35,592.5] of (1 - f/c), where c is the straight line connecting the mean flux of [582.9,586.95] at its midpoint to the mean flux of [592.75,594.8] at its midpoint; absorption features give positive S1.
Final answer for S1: 0.175 nm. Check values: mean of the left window 44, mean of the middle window 41.4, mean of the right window 43.7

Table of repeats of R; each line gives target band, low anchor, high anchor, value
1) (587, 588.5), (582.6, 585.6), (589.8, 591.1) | -0.01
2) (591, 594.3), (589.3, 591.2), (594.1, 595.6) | -0.13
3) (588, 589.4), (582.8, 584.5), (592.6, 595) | 0.24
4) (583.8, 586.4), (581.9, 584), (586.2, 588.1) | 0.04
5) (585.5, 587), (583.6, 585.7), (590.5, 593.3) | 0.00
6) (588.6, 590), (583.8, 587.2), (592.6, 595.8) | 0.31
